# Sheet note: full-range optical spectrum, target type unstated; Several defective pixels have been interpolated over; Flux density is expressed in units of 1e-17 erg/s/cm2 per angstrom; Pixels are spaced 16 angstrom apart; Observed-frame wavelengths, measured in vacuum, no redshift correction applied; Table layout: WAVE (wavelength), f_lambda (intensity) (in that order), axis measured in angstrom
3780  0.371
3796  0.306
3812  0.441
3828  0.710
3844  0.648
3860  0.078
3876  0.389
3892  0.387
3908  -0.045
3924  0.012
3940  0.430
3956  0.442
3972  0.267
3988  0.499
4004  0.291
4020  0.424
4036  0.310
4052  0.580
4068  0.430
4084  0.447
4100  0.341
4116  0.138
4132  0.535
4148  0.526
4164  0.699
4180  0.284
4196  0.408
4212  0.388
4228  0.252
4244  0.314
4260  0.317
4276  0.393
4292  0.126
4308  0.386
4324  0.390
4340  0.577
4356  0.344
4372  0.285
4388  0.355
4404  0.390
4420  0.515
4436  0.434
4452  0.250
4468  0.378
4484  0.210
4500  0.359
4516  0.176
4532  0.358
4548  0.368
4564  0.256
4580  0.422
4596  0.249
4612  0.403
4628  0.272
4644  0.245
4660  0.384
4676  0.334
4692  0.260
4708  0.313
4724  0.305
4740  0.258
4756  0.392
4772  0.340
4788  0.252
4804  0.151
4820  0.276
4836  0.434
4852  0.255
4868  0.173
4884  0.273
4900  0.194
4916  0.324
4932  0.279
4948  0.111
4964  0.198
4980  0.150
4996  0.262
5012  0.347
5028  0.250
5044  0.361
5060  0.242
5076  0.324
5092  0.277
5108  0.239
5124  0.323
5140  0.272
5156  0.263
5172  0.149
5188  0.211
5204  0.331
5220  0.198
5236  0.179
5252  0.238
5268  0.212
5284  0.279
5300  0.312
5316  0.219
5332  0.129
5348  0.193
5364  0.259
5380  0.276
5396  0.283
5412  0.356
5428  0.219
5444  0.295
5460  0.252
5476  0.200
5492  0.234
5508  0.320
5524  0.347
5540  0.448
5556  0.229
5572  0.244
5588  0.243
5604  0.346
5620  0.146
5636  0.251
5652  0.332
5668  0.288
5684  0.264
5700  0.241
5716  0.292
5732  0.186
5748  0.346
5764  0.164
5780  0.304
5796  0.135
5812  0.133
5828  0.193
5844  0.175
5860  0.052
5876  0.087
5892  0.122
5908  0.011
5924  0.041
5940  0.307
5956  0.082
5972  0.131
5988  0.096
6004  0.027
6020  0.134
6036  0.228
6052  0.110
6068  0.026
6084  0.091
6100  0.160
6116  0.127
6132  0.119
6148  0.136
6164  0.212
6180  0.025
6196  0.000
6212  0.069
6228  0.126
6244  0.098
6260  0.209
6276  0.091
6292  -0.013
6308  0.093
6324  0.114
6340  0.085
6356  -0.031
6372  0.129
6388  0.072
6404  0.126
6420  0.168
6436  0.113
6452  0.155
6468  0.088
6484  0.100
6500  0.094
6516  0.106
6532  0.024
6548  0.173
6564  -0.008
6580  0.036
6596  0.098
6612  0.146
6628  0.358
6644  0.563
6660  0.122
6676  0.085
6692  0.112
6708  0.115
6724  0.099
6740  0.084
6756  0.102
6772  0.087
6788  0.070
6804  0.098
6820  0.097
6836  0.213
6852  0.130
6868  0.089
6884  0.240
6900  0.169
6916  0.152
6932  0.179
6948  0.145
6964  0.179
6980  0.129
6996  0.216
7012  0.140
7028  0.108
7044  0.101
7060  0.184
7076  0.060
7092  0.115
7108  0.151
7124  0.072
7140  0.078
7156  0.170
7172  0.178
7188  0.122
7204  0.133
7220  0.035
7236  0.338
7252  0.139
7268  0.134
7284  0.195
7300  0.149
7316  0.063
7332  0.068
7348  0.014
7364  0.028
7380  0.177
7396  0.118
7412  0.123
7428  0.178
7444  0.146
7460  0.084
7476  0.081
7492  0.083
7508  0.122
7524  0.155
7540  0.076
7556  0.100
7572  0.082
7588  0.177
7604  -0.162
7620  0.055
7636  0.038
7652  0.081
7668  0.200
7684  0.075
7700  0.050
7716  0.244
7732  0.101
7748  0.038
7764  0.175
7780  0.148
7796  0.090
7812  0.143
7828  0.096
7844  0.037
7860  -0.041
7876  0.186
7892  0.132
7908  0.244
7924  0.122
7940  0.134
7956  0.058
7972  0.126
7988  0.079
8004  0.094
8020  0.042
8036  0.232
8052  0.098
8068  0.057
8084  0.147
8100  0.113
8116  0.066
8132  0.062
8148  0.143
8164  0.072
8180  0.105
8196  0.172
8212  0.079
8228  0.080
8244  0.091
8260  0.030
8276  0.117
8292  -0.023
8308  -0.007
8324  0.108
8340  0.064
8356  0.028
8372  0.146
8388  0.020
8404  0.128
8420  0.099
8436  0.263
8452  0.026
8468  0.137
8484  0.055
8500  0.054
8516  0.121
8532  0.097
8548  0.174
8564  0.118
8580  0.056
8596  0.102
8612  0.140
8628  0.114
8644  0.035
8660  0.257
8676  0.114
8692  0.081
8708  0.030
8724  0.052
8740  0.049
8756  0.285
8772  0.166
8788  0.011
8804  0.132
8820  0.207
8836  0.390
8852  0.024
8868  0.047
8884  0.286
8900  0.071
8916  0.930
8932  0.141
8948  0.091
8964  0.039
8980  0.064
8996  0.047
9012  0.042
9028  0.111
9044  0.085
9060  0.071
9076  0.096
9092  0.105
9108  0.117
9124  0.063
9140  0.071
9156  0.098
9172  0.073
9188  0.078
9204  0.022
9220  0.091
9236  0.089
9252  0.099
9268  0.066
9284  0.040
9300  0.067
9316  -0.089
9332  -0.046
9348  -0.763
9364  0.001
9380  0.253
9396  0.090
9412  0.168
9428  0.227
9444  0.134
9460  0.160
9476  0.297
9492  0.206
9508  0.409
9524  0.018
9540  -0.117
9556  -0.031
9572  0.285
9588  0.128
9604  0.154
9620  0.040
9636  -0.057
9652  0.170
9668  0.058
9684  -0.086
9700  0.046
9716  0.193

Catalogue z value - 0.780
